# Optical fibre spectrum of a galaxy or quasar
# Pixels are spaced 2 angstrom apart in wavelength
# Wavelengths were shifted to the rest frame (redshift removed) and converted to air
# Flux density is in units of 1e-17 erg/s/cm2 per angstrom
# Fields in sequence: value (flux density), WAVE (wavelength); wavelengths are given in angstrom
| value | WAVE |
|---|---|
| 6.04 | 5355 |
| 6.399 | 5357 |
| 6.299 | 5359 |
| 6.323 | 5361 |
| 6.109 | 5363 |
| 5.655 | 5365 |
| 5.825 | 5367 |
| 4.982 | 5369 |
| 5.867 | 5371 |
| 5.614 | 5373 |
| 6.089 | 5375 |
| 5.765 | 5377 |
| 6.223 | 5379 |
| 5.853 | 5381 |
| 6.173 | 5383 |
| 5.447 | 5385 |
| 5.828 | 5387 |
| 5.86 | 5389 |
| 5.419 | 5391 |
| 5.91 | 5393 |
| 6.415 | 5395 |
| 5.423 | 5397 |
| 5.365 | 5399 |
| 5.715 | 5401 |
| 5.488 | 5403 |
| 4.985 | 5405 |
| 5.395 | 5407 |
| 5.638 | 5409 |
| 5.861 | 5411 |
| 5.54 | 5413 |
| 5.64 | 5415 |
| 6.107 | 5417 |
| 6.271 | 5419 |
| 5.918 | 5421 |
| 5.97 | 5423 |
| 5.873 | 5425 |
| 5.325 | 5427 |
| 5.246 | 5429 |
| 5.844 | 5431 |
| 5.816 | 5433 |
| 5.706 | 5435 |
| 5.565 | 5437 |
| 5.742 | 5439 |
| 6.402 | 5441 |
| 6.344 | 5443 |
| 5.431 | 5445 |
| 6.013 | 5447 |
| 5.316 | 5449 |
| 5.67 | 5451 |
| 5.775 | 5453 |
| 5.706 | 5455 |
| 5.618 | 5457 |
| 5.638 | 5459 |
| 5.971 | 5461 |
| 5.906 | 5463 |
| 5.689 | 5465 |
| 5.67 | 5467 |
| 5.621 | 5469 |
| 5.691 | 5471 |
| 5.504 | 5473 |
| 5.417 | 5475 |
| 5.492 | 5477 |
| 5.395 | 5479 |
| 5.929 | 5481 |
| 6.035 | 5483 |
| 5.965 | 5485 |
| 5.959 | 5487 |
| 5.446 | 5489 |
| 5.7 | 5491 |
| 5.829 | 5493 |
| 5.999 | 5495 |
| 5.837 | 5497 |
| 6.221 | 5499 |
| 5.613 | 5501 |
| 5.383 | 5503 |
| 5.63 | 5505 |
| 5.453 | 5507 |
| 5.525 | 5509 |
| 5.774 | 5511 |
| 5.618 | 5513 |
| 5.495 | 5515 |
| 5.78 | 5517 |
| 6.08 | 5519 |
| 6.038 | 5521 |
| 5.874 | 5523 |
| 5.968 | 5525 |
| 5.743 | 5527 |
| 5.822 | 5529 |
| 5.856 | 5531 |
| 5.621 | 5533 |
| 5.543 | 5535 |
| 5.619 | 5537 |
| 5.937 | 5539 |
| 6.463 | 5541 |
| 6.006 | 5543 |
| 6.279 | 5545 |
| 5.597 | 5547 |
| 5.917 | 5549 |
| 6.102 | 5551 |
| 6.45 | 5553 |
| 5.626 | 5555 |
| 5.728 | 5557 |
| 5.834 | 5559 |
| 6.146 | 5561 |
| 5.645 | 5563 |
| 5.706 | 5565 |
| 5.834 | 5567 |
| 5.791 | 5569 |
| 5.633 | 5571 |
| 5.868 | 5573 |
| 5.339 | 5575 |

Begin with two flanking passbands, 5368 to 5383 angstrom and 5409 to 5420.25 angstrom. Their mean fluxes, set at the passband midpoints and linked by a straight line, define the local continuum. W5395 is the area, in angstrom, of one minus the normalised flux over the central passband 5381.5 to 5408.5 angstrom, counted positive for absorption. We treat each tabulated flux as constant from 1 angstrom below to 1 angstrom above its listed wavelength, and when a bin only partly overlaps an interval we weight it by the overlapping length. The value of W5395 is 0.8 angstrom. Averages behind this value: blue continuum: 5.8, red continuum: 5.86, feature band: 5.65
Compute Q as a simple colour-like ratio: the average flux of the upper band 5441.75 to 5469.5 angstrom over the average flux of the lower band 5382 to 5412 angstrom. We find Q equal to 1.02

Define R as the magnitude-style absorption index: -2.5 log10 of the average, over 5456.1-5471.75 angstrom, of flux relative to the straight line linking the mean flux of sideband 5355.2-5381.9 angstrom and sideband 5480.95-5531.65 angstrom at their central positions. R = 0.020 mag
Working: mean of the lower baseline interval 5.93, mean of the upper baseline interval 5.79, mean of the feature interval 5.73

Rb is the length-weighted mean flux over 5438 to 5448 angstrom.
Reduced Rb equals 5.99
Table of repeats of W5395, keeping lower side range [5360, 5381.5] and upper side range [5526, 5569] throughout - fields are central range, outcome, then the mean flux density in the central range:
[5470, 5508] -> 1.01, 5.71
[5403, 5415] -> 0.73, 5.5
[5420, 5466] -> 0.77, 5.76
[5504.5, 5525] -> 0.46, 5.74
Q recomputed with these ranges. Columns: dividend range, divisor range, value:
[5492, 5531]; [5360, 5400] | 0.99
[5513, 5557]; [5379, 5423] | 1.02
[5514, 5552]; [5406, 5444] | 1.01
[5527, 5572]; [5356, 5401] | 1.00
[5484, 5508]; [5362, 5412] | 1.01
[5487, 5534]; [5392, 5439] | 1.01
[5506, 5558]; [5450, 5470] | 1.02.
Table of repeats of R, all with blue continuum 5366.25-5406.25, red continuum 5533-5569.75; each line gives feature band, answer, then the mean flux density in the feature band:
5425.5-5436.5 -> 0.031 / 5.6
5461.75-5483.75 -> 0.026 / 5.67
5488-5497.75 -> 0.013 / 5.76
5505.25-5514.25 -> 0.048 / 5.59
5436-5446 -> -0.023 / 5.9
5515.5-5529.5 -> -0.005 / 5.89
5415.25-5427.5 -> -0.031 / 5.92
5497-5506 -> 0.021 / 5.73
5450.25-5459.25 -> 0.019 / 5.69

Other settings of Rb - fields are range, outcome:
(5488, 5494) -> 5.66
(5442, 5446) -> 5.89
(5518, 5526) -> 5.99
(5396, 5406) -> 5.4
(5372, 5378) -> 5.82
